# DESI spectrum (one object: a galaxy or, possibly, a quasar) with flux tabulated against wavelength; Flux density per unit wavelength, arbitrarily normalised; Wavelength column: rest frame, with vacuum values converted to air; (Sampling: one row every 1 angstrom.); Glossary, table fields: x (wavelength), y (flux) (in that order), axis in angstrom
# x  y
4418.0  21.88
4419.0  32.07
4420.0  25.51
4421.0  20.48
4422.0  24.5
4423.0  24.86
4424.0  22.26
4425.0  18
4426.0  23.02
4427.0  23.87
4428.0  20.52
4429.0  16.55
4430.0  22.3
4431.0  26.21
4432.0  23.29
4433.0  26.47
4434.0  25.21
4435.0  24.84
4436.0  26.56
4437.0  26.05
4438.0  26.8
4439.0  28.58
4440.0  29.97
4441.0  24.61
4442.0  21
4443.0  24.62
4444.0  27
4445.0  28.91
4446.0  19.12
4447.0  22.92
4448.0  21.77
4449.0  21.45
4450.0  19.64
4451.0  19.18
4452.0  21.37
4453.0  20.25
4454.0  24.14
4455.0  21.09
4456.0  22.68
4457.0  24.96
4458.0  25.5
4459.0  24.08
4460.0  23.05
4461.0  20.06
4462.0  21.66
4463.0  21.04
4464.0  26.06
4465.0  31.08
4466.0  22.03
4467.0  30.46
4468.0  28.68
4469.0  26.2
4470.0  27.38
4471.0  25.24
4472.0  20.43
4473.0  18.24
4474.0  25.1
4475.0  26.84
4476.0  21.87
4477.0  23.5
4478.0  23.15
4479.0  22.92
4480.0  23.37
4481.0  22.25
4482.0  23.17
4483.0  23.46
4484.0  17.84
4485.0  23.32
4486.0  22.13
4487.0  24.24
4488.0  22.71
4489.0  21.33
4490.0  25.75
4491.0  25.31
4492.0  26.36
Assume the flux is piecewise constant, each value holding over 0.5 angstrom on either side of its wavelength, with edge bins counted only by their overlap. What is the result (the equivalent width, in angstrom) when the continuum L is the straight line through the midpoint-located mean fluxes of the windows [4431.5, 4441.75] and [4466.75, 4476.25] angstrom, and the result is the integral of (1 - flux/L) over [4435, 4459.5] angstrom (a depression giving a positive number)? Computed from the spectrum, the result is 1.82 angstrom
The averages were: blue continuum 26.1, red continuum 25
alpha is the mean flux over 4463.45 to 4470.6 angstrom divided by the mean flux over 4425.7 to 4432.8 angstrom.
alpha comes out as 1.2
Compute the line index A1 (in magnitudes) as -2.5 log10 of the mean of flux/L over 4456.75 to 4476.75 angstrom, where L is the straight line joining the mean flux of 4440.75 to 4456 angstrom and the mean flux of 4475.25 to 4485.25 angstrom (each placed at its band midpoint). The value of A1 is -0.09 mag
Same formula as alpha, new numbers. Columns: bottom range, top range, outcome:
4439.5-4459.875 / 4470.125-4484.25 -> 0.99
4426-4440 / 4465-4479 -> 1.01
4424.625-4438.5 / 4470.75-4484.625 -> 0.96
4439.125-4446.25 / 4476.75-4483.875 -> 0.90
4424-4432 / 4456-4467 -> 1.12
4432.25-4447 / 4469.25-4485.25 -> 0.90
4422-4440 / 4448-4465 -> 0.94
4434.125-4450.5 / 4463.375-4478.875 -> 1.02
